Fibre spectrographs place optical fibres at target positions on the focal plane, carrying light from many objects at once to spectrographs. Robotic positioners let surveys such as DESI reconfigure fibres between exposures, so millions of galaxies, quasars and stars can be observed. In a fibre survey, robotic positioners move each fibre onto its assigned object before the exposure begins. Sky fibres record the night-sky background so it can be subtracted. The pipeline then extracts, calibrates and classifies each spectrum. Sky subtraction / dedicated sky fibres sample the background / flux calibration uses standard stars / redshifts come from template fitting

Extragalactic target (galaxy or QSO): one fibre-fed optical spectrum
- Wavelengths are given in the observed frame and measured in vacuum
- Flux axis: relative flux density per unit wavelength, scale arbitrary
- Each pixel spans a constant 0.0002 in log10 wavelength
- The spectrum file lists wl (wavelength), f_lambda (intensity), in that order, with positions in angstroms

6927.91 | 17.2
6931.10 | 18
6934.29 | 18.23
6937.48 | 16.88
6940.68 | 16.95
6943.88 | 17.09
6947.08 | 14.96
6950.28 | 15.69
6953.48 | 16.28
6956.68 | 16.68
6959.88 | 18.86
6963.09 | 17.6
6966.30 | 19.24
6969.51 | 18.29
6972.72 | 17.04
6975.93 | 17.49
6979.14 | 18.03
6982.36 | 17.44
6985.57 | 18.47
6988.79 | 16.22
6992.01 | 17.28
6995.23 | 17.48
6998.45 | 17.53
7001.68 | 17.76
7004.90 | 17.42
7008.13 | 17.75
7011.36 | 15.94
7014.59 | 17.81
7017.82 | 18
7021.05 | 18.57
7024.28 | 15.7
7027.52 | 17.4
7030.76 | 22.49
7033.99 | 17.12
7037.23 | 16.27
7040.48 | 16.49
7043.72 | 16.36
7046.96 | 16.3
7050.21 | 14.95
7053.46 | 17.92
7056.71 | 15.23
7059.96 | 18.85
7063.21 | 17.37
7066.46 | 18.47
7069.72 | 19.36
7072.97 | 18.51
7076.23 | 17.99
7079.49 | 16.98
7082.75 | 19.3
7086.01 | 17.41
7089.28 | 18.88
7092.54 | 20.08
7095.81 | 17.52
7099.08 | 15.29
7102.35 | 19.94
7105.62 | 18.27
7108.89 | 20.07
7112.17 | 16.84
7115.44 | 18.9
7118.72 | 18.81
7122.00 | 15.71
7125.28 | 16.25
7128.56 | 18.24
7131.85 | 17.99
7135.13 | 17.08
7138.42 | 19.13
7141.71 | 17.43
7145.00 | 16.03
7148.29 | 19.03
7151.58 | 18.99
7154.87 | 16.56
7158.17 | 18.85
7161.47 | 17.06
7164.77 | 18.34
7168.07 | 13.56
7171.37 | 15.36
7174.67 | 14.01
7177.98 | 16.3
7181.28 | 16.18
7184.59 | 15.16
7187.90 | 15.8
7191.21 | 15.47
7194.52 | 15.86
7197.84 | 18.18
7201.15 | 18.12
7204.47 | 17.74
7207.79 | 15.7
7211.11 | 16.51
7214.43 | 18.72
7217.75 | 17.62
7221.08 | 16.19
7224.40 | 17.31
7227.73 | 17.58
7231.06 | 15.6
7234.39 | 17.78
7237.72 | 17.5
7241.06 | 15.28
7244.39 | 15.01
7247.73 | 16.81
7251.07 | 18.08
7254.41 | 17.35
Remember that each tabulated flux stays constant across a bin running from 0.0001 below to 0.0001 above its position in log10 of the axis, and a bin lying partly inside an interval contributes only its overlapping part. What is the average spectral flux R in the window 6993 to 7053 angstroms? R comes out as 17.3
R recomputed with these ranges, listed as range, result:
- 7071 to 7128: 18.1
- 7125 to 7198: 16.8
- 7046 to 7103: 17.8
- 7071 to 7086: 18.1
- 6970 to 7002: 17.5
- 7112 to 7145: 17.6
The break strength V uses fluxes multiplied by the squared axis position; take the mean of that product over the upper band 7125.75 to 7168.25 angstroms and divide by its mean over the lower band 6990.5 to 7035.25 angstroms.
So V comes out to 1.03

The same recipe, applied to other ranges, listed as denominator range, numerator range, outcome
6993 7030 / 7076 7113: 1.07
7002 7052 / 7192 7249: 1.03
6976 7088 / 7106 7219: 1.01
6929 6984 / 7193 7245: 1.05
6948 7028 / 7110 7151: 1.06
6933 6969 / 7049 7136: 1.09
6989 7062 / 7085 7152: 1.07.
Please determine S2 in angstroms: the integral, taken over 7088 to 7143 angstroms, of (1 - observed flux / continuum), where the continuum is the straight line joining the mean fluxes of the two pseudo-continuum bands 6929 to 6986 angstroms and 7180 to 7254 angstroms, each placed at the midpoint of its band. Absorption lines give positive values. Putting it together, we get -3.32 angstroms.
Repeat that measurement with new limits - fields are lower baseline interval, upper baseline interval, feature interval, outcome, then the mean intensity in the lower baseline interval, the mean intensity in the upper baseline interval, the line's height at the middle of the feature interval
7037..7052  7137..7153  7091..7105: -0.86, 16.1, 18.1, 17.1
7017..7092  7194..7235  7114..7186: 1.38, 17.7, 17.2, 17.4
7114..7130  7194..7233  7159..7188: 2.48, 17.6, 17.1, 17.3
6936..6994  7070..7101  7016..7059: 1.39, 17.3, 18.1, 17.7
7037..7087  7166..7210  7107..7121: -1.42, 17.4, 16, 16.8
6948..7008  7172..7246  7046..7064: 0.41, 17.5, 16.5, 17.2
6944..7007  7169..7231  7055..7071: -0.76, 17.4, 16.5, 17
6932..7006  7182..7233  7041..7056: 0.73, 17.4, 16.8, 17.2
